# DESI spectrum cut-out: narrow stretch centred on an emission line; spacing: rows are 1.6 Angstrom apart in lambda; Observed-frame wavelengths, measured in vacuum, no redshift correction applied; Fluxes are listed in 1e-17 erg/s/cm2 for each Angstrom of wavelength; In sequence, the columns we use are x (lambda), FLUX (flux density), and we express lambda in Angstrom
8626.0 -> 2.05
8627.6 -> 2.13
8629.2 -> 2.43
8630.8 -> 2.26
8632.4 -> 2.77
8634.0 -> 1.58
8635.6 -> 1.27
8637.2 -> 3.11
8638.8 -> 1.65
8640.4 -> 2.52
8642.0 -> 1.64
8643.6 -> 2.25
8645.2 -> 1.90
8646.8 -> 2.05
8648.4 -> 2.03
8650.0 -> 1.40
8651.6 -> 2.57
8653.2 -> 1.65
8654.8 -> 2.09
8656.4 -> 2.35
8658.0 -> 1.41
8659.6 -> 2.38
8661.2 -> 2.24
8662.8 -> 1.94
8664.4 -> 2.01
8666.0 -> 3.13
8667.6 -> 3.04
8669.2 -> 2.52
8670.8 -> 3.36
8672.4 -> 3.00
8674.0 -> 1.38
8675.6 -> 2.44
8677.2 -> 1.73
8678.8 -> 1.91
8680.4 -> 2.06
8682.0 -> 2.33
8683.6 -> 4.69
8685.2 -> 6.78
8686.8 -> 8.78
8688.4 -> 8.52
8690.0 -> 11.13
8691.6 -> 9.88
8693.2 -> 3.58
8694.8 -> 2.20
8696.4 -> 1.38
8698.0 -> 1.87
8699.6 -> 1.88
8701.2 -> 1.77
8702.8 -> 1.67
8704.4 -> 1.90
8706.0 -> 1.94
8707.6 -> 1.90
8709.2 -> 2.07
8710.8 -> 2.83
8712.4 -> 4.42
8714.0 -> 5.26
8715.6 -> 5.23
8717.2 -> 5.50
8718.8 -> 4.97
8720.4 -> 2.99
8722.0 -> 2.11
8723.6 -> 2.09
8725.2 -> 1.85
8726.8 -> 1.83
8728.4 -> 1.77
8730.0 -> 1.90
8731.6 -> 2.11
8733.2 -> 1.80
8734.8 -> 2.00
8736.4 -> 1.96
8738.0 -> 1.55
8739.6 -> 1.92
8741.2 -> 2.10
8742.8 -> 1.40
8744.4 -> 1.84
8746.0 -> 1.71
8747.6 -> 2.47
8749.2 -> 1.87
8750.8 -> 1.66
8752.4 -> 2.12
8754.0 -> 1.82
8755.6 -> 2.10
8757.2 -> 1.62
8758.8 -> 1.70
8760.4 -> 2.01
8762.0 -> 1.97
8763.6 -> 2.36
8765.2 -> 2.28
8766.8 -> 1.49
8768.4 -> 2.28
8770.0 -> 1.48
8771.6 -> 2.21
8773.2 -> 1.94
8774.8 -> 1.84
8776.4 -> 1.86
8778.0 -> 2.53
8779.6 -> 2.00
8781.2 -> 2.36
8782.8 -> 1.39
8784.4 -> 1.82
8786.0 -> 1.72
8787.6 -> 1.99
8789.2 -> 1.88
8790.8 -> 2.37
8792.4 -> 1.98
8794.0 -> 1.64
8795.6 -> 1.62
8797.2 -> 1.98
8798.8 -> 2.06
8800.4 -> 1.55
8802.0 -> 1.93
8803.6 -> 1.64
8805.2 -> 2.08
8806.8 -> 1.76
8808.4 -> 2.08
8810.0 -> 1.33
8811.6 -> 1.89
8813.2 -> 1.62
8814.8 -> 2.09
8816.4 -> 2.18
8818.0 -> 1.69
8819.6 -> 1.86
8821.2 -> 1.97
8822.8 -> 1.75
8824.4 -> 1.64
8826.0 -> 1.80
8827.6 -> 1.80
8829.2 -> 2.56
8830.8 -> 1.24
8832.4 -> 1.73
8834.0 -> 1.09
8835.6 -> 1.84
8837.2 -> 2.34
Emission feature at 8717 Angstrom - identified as [N II]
